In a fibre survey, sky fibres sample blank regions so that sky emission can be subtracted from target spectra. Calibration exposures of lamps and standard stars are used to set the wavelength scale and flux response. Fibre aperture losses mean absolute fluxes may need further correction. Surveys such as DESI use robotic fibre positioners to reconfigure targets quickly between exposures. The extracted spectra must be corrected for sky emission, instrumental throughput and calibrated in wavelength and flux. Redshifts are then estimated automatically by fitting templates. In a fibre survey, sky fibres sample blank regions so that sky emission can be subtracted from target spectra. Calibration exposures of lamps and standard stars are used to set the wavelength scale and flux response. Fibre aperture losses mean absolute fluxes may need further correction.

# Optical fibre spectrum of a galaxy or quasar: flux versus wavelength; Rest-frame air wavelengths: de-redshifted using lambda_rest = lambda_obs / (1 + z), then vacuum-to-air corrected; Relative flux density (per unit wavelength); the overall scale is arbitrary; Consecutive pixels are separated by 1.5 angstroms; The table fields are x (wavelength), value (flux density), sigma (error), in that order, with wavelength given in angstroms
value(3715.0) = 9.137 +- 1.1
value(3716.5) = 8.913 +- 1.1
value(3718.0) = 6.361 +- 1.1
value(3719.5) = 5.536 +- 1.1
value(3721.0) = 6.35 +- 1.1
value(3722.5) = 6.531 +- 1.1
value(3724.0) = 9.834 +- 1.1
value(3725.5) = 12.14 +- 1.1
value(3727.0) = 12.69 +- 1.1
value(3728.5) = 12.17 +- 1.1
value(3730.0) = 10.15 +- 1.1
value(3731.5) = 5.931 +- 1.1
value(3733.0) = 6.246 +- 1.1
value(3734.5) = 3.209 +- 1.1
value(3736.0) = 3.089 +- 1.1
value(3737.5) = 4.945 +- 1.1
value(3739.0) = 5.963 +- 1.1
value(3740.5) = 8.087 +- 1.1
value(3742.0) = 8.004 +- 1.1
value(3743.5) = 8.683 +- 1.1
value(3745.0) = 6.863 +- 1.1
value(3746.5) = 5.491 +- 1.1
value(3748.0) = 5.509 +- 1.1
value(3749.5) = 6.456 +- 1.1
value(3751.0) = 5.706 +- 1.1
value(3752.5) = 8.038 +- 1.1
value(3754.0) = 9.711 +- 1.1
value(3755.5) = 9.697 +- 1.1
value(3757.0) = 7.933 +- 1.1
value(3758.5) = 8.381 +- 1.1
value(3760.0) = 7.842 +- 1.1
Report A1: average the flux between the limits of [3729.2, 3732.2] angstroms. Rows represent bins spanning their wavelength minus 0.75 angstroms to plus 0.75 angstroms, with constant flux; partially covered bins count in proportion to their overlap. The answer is 8.14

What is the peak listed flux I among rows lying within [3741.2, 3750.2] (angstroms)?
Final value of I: 8.683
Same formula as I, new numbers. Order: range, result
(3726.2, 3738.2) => 12.69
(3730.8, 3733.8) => 6.246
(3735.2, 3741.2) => 8.087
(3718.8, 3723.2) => 6.531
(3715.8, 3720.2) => 8.913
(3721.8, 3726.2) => 12.14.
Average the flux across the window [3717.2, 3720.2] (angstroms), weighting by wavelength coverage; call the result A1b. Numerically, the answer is 6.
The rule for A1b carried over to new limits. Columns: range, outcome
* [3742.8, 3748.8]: 6.62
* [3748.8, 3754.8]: 7.5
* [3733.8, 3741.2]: 5.05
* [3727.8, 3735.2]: 7.54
